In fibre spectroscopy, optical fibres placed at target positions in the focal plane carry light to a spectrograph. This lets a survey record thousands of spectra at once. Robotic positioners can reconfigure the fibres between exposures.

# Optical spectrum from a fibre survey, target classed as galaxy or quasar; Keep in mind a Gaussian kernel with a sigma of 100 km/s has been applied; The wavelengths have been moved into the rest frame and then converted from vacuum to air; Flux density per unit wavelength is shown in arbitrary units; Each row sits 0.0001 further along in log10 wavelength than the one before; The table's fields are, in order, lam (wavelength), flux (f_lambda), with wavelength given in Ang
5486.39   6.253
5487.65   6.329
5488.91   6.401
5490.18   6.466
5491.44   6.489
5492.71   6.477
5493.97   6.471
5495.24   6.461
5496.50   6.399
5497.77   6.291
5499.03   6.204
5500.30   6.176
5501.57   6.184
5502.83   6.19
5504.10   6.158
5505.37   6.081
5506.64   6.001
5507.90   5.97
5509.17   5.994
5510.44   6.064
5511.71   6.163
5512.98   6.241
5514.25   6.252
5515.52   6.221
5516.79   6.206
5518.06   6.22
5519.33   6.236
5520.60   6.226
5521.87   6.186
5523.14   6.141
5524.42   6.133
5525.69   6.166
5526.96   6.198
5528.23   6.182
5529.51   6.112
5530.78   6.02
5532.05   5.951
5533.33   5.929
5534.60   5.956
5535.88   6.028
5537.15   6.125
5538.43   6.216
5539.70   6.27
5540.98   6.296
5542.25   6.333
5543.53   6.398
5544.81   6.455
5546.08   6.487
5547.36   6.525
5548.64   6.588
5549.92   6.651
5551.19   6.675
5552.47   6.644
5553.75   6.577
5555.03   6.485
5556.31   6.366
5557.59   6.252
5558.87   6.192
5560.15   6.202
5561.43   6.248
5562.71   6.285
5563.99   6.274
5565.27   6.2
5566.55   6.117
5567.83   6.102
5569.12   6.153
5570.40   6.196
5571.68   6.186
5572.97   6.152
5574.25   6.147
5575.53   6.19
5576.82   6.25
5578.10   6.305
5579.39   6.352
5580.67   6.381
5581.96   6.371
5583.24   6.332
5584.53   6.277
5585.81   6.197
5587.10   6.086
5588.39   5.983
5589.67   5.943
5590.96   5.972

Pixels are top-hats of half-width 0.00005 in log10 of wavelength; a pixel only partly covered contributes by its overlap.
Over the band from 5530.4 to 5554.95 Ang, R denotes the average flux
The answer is 6.33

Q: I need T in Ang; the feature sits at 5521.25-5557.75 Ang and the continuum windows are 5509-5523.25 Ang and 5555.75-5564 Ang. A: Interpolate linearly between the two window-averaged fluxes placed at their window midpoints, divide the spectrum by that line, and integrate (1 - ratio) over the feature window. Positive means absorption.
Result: -0.4 Ang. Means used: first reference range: 6.19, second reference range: 6.26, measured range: 6.29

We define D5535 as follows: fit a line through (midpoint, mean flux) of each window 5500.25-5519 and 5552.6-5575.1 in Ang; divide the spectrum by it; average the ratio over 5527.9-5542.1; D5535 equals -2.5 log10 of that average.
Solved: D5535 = 0.02 mag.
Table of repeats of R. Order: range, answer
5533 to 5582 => 6.3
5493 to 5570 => 6.24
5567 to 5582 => 6.22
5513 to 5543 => 6.16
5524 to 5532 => 6.13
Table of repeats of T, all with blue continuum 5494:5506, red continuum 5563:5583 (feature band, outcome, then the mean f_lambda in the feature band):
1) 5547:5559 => -0.5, 6.51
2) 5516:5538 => 0.4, 6.12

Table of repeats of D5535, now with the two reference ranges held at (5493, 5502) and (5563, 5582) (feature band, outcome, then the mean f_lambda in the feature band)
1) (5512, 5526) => 0.02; 6.2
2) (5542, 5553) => -0.05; 6.53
